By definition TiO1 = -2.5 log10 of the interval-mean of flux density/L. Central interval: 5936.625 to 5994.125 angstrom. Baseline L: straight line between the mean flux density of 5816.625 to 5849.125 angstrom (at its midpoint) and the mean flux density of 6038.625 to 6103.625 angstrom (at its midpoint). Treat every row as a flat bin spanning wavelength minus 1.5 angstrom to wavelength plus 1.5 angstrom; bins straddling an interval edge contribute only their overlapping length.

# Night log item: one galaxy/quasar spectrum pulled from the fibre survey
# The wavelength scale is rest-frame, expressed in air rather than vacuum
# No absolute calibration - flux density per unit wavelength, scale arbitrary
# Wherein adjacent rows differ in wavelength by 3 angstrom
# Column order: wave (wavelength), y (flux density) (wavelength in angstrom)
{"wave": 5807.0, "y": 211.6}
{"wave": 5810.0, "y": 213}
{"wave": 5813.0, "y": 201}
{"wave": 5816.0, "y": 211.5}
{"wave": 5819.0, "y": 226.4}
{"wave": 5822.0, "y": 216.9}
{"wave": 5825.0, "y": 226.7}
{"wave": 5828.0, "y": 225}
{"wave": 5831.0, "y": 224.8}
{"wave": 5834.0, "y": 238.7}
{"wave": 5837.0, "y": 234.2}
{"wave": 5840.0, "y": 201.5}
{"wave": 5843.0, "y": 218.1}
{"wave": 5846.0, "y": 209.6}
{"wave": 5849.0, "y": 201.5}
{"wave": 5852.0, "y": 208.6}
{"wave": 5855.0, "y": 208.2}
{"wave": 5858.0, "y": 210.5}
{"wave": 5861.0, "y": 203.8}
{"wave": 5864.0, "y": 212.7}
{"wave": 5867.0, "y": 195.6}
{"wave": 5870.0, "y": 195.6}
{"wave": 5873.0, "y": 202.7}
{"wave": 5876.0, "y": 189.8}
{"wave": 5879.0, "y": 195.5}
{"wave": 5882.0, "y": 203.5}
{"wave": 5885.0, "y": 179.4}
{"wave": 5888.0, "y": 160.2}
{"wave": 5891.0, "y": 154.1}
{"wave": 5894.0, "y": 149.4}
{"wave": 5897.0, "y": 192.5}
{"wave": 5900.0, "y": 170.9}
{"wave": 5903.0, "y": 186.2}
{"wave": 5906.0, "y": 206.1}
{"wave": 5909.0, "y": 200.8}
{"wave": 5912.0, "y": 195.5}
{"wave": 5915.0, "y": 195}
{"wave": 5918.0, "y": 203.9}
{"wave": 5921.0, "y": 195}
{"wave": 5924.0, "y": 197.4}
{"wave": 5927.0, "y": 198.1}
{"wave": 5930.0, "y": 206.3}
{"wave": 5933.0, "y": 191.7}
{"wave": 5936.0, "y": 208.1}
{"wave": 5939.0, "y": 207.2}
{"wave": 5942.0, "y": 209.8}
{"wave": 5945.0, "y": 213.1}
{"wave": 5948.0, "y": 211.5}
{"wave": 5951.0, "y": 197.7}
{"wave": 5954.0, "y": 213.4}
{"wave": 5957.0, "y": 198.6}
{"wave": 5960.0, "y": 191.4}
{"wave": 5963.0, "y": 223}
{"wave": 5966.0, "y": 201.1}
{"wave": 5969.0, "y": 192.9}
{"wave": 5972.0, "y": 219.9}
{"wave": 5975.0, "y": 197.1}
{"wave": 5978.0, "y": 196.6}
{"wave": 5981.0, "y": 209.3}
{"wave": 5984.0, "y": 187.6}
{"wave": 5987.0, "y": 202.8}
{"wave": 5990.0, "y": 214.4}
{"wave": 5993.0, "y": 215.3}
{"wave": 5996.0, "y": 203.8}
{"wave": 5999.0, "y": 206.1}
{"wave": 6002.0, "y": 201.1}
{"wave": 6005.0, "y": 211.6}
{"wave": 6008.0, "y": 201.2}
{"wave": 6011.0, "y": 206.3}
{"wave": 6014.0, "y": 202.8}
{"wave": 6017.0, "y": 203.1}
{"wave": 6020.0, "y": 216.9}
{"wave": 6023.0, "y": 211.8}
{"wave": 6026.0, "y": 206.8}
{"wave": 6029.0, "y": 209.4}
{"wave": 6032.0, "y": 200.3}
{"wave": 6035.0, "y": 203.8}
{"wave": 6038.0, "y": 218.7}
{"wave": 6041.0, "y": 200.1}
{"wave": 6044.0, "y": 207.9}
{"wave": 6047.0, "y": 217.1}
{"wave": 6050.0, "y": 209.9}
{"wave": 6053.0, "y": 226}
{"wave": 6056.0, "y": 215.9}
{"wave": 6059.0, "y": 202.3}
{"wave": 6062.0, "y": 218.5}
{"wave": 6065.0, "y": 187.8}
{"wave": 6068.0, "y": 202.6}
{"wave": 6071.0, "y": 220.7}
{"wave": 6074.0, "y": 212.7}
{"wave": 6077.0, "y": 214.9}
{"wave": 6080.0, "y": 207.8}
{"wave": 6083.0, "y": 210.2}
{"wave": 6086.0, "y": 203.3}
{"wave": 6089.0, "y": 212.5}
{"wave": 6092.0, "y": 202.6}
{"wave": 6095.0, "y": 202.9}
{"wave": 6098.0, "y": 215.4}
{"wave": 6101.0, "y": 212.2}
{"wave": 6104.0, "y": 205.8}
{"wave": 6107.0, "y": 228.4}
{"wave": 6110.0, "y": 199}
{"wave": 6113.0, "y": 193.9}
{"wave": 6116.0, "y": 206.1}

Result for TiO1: 0.05 mag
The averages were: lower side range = 221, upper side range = 210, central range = 205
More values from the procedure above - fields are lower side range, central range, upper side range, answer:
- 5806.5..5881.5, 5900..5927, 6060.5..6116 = 0.08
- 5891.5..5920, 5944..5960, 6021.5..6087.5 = -0.06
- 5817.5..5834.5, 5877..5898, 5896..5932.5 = 0.16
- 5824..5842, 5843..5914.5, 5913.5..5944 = 0.11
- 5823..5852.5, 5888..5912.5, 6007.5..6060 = 0.20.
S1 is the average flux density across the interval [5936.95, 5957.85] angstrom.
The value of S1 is 208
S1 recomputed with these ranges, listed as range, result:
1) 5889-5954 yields 195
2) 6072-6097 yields 209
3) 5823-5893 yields 204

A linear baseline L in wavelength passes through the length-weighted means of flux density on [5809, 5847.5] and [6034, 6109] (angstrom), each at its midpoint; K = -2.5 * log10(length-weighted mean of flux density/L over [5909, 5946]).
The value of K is 0.07 mag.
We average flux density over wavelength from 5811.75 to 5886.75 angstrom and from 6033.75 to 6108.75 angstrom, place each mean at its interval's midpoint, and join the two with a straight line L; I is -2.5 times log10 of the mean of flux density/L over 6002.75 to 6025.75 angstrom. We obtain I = 0.014 mag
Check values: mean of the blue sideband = 210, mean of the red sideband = 210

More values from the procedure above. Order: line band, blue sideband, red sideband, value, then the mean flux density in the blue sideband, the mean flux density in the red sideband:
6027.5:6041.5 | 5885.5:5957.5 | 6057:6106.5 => -0.01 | 194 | 209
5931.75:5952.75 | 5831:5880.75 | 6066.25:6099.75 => 0.02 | 208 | 209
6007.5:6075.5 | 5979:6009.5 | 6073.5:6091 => -0.01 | 205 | 210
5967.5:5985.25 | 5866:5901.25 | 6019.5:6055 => -0.01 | 182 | 211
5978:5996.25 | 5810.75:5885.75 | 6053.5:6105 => 0.02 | 210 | 209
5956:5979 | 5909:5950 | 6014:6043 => 0.01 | 202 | 208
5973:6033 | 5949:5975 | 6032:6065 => 0.01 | 204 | 210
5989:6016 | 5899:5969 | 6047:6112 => -0.01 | 201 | 210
